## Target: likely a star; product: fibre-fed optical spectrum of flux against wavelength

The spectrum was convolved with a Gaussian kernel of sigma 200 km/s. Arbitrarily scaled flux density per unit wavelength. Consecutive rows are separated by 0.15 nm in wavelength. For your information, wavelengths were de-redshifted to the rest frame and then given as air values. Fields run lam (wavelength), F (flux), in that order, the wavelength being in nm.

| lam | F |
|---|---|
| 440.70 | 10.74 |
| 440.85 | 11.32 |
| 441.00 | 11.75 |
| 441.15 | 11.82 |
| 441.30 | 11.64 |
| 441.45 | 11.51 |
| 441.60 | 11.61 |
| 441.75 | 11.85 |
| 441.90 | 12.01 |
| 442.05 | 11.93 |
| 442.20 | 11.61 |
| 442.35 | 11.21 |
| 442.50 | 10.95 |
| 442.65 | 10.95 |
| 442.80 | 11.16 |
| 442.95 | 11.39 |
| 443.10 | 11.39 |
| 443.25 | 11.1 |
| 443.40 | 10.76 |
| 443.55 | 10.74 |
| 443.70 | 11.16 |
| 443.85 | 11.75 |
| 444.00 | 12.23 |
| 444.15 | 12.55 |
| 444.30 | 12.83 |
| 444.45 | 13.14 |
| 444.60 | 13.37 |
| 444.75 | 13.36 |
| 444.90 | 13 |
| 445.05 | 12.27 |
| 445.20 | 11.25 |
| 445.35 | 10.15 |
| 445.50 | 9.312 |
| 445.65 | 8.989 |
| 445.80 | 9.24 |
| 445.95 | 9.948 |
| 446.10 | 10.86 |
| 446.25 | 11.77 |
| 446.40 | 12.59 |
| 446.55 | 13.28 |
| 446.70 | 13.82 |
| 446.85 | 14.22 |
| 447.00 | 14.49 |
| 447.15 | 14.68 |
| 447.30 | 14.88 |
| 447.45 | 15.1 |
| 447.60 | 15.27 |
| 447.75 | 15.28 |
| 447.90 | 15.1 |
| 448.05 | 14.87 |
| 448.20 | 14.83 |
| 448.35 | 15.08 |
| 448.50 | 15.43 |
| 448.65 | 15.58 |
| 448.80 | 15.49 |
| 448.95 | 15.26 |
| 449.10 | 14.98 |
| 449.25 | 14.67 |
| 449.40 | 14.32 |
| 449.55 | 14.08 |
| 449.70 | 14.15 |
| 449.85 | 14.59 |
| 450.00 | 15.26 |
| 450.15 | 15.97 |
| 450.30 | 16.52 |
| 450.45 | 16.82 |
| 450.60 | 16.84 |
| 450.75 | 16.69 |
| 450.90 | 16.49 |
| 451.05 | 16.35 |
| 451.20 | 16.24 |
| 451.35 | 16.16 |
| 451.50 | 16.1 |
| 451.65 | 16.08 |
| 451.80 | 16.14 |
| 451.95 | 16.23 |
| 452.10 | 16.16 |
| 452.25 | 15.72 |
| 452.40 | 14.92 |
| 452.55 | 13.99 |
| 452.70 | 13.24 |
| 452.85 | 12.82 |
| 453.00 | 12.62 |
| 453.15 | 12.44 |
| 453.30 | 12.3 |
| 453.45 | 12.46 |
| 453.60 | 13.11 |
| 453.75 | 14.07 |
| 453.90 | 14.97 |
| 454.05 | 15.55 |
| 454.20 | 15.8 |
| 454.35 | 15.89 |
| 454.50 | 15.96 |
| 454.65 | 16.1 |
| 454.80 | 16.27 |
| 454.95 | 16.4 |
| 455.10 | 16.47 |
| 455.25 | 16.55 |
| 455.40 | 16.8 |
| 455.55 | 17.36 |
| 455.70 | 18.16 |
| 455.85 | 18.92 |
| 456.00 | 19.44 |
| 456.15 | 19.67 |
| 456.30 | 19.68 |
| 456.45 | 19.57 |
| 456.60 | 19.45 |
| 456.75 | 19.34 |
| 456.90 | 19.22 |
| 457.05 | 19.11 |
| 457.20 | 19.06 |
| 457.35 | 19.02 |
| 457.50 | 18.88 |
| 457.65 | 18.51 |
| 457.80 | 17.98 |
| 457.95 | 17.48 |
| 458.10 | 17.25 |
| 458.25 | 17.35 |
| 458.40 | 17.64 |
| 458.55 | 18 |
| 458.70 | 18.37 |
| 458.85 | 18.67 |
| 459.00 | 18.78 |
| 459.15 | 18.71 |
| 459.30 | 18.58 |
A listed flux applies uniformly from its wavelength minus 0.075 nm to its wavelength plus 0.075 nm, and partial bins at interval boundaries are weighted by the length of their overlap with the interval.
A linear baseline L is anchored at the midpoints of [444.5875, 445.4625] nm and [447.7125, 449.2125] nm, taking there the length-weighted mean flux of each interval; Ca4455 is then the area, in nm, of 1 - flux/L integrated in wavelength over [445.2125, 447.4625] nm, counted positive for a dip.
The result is 0.20 nm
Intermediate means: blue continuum 12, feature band 12.1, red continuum 15.2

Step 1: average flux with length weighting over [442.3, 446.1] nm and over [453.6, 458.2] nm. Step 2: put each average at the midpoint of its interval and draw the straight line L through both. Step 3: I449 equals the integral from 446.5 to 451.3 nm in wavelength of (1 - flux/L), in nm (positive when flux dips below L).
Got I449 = -0.480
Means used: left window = 11.4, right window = 17.6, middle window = 15.2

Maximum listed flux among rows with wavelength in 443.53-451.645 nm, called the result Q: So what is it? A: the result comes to 16.84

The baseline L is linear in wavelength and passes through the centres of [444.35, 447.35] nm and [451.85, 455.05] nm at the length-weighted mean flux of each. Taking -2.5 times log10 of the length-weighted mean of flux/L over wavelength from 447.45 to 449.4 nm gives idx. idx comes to -0.16 mag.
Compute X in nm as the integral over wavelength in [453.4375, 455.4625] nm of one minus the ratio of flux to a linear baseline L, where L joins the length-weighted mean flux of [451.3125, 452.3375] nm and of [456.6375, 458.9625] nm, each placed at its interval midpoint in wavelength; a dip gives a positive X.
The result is 0.186 nm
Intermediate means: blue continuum 16.1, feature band 15.5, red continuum 18.4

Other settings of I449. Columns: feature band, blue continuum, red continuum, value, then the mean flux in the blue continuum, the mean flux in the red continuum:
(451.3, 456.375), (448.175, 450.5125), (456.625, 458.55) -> 0.37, 15.2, 18.4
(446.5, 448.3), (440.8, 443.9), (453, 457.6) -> -0.15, 11.4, 16.9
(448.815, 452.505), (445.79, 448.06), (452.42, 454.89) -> -0.46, 13.5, 14.3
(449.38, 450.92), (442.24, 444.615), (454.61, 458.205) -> -0.06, 11.6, 18.2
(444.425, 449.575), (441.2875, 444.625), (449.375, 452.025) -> 0.17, 11.7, 15.9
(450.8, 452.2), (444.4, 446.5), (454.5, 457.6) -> -0.09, 11.4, 18.2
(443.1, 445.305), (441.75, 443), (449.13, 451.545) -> 0.06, 11.4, 15.7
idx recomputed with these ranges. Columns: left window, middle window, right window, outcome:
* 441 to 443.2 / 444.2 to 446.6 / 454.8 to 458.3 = 0.13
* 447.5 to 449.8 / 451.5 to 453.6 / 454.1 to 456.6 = 0.15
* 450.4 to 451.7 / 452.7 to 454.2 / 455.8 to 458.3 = 0.28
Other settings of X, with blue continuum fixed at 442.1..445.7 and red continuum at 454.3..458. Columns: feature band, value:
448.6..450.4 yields -0.07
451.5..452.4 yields -0.01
